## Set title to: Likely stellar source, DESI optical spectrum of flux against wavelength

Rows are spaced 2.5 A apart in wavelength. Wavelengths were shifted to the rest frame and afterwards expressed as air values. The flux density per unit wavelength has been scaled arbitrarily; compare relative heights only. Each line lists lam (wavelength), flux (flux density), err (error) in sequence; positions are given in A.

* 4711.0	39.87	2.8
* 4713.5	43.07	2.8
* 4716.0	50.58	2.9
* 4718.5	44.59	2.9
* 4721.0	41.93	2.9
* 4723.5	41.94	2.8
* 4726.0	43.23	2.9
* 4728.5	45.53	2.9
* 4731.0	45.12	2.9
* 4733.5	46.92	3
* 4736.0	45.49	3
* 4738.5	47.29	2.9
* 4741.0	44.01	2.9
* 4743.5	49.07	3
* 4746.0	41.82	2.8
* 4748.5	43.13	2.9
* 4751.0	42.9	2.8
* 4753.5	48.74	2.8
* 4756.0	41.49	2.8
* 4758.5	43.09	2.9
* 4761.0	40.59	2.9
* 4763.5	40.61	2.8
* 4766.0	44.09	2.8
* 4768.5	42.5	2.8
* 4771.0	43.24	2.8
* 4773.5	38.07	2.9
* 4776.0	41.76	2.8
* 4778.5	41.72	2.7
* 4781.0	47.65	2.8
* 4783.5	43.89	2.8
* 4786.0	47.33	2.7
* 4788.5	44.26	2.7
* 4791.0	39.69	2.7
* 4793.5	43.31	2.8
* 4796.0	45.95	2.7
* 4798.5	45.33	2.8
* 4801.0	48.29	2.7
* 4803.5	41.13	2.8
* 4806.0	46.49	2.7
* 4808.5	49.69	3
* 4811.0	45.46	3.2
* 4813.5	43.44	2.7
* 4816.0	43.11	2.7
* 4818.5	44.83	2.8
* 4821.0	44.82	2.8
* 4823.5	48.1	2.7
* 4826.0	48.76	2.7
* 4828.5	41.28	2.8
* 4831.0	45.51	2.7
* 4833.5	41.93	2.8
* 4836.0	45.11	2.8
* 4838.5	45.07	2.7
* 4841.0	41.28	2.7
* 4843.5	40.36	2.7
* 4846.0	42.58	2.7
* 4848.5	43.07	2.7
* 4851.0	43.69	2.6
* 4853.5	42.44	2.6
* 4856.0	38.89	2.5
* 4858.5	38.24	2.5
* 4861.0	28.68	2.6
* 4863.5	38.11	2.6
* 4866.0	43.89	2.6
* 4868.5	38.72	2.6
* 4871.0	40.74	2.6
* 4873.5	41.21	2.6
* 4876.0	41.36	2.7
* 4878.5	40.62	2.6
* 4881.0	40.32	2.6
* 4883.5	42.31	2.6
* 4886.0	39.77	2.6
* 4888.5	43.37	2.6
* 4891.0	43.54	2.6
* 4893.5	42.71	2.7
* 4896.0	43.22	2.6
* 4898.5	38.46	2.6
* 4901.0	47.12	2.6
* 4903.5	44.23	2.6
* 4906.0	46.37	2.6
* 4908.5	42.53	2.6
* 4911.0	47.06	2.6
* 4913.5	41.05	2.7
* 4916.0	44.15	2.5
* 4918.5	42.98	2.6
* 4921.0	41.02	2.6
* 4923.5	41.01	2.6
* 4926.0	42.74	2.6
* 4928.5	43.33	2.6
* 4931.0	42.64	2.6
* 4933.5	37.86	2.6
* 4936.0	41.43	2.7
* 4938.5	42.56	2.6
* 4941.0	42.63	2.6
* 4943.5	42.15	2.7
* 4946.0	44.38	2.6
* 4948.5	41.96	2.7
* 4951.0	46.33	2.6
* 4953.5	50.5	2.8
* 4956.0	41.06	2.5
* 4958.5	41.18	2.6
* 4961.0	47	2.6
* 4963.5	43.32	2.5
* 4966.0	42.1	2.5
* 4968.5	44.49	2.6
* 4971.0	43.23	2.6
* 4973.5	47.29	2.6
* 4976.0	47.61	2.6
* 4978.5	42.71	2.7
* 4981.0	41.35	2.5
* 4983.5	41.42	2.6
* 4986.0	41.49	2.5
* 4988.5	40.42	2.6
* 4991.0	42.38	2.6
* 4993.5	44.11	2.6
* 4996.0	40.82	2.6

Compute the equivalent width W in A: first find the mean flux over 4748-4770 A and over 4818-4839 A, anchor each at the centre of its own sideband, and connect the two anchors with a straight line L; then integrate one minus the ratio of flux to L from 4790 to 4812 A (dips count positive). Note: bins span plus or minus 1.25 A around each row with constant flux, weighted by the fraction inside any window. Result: -0.4 A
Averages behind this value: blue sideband 43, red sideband 45.1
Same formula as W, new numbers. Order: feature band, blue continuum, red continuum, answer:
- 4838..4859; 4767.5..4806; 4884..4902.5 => 0.6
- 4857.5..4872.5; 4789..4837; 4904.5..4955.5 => 2.0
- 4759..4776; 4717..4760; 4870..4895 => 0.9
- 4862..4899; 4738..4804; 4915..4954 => 1.7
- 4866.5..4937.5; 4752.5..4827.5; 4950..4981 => 3.6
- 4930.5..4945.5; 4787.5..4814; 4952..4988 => 0.8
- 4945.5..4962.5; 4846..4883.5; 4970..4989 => -0.8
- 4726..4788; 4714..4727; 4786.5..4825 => 0.9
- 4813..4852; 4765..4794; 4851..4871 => -3.4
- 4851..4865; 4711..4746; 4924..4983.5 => 1.9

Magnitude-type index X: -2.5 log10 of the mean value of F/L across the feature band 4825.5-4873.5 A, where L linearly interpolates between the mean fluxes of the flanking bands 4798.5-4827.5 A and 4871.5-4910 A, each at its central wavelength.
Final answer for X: 0.07 mag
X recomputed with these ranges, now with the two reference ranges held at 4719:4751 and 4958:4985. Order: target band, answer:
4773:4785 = 0.04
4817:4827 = -0.05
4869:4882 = 0.09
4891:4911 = 0.01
